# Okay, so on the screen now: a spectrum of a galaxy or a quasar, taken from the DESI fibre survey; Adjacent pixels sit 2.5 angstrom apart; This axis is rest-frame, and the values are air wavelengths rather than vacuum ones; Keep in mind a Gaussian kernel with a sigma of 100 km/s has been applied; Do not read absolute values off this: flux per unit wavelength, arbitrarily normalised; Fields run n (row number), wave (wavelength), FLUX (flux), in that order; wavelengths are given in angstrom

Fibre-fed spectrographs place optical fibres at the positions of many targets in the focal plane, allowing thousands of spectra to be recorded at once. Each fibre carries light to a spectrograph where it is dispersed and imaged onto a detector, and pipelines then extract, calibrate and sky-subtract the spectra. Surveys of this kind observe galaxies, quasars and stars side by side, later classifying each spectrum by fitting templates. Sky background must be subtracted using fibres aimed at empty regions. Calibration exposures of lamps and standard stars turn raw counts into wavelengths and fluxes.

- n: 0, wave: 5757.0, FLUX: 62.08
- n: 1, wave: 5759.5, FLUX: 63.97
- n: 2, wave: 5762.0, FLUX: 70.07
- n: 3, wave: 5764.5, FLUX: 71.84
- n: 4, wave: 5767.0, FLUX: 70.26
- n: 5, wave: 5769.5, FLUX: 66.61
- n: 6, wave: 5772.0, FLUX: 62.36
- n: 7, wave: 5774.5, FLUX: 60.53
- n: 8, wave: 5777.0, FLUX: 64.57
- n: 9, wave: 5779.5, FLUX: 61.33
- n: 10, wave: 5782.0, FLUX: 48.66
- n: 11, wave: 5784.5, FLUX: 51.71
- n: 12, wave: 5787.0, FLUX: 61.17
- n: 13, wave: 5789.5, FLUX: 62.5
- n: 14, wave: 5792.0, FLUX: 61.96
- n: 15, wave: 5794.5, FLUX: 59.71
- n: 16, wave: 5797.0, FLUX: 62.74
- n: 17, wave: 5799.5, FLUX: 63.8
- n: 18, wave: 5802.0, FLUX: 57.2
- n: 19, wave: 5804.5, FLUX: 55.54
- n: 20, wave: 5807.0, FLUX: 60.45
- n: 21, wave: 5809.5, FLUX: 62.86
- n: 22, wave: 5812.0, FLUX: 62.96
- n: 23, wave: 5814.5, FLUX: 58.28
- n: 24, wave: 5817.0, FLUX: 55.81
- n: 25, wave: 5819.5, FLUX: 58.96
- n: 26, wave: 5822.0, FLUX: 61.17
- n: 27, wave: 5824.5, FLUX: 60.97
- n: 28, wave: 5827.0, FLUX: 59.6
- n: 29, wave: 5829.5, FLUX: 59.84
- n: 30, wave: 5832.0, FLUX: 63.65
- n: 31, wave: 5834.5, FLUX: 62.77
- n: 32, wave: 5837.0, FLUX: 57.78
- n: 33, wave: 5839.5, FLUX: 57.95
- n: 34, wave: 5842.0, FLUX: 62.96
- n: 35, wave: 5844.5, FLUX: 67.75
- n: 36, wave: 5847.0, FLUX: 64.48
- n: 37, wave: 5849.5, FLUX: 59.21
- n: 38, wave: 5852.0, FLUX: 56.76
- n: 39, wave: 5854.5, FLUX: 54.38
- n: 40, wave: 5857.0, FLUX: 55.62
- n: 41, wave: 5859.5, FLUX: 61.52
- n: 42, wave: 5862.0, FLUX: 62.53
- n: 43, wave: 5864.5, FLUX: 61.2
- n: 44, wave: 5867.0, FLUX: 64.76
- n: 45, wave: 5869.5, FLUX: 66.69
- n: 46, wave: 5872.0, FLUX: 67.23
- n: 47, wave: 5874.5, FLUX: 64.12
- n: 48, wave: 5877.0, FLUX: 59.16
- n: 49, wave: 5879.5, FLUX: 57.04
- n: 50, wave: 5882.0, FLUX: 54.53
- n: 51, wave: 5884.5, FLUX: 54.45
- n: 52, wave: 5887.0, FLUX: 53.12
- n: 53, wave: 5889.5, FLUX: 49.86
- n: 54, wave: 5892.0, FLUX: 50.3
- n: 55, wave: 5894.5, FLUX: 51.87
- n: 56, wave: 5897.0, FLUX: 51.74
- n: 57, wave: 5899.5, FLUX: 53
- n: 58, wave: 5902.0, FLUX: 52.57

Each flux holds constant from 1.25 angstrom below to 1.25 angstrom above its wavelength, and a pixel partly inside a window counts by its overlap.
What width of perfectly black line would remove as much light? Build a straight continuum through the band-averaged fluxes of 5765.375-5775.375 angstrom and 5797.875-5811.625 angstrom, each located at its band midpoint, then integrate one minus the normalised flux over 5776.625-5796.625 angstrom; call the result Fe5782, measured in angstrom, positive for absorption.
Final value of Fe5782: 1.3 angstrom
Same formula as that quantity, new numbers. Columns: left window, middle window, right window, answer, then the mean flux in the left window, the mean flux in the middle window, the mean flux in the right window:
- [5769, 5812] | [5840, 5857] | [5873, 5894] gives -1.0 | 60.2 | 60.4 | 55.3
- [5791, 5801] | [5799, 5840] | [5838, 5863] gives 0.8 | 61.9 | 59.9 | 60.3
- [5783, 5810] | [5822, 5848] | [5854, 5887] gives -0.8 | 59.8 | 61.7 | 60.1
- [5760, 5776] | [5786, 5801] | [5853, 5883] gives 0.8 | 66.8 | 61.9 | 60.8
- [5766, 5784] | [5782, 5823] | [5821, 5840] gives 1.1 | 61.5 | 59.5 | 60.6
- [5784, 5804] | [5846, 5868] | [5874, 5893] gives -1.3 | 60.2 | 59.9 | 55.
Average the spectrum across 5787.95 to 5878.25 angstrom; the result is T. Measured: 61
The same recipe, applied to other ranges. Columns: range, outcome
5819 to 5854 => 60.9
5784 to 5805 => 60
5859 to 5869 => 62.9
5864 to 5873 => 65.2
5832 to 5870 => 61.1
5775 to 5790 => 58.2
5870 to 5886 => 59.7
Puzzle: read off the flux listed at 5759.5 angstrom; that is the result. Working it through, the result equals 63.97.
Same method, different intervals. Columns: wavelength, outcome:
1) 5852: 56.76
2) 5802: 57.2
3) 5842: 62.96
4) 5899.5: 53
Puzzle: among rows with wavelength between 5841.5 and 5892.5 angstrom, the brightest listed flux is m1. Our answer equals 67.75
